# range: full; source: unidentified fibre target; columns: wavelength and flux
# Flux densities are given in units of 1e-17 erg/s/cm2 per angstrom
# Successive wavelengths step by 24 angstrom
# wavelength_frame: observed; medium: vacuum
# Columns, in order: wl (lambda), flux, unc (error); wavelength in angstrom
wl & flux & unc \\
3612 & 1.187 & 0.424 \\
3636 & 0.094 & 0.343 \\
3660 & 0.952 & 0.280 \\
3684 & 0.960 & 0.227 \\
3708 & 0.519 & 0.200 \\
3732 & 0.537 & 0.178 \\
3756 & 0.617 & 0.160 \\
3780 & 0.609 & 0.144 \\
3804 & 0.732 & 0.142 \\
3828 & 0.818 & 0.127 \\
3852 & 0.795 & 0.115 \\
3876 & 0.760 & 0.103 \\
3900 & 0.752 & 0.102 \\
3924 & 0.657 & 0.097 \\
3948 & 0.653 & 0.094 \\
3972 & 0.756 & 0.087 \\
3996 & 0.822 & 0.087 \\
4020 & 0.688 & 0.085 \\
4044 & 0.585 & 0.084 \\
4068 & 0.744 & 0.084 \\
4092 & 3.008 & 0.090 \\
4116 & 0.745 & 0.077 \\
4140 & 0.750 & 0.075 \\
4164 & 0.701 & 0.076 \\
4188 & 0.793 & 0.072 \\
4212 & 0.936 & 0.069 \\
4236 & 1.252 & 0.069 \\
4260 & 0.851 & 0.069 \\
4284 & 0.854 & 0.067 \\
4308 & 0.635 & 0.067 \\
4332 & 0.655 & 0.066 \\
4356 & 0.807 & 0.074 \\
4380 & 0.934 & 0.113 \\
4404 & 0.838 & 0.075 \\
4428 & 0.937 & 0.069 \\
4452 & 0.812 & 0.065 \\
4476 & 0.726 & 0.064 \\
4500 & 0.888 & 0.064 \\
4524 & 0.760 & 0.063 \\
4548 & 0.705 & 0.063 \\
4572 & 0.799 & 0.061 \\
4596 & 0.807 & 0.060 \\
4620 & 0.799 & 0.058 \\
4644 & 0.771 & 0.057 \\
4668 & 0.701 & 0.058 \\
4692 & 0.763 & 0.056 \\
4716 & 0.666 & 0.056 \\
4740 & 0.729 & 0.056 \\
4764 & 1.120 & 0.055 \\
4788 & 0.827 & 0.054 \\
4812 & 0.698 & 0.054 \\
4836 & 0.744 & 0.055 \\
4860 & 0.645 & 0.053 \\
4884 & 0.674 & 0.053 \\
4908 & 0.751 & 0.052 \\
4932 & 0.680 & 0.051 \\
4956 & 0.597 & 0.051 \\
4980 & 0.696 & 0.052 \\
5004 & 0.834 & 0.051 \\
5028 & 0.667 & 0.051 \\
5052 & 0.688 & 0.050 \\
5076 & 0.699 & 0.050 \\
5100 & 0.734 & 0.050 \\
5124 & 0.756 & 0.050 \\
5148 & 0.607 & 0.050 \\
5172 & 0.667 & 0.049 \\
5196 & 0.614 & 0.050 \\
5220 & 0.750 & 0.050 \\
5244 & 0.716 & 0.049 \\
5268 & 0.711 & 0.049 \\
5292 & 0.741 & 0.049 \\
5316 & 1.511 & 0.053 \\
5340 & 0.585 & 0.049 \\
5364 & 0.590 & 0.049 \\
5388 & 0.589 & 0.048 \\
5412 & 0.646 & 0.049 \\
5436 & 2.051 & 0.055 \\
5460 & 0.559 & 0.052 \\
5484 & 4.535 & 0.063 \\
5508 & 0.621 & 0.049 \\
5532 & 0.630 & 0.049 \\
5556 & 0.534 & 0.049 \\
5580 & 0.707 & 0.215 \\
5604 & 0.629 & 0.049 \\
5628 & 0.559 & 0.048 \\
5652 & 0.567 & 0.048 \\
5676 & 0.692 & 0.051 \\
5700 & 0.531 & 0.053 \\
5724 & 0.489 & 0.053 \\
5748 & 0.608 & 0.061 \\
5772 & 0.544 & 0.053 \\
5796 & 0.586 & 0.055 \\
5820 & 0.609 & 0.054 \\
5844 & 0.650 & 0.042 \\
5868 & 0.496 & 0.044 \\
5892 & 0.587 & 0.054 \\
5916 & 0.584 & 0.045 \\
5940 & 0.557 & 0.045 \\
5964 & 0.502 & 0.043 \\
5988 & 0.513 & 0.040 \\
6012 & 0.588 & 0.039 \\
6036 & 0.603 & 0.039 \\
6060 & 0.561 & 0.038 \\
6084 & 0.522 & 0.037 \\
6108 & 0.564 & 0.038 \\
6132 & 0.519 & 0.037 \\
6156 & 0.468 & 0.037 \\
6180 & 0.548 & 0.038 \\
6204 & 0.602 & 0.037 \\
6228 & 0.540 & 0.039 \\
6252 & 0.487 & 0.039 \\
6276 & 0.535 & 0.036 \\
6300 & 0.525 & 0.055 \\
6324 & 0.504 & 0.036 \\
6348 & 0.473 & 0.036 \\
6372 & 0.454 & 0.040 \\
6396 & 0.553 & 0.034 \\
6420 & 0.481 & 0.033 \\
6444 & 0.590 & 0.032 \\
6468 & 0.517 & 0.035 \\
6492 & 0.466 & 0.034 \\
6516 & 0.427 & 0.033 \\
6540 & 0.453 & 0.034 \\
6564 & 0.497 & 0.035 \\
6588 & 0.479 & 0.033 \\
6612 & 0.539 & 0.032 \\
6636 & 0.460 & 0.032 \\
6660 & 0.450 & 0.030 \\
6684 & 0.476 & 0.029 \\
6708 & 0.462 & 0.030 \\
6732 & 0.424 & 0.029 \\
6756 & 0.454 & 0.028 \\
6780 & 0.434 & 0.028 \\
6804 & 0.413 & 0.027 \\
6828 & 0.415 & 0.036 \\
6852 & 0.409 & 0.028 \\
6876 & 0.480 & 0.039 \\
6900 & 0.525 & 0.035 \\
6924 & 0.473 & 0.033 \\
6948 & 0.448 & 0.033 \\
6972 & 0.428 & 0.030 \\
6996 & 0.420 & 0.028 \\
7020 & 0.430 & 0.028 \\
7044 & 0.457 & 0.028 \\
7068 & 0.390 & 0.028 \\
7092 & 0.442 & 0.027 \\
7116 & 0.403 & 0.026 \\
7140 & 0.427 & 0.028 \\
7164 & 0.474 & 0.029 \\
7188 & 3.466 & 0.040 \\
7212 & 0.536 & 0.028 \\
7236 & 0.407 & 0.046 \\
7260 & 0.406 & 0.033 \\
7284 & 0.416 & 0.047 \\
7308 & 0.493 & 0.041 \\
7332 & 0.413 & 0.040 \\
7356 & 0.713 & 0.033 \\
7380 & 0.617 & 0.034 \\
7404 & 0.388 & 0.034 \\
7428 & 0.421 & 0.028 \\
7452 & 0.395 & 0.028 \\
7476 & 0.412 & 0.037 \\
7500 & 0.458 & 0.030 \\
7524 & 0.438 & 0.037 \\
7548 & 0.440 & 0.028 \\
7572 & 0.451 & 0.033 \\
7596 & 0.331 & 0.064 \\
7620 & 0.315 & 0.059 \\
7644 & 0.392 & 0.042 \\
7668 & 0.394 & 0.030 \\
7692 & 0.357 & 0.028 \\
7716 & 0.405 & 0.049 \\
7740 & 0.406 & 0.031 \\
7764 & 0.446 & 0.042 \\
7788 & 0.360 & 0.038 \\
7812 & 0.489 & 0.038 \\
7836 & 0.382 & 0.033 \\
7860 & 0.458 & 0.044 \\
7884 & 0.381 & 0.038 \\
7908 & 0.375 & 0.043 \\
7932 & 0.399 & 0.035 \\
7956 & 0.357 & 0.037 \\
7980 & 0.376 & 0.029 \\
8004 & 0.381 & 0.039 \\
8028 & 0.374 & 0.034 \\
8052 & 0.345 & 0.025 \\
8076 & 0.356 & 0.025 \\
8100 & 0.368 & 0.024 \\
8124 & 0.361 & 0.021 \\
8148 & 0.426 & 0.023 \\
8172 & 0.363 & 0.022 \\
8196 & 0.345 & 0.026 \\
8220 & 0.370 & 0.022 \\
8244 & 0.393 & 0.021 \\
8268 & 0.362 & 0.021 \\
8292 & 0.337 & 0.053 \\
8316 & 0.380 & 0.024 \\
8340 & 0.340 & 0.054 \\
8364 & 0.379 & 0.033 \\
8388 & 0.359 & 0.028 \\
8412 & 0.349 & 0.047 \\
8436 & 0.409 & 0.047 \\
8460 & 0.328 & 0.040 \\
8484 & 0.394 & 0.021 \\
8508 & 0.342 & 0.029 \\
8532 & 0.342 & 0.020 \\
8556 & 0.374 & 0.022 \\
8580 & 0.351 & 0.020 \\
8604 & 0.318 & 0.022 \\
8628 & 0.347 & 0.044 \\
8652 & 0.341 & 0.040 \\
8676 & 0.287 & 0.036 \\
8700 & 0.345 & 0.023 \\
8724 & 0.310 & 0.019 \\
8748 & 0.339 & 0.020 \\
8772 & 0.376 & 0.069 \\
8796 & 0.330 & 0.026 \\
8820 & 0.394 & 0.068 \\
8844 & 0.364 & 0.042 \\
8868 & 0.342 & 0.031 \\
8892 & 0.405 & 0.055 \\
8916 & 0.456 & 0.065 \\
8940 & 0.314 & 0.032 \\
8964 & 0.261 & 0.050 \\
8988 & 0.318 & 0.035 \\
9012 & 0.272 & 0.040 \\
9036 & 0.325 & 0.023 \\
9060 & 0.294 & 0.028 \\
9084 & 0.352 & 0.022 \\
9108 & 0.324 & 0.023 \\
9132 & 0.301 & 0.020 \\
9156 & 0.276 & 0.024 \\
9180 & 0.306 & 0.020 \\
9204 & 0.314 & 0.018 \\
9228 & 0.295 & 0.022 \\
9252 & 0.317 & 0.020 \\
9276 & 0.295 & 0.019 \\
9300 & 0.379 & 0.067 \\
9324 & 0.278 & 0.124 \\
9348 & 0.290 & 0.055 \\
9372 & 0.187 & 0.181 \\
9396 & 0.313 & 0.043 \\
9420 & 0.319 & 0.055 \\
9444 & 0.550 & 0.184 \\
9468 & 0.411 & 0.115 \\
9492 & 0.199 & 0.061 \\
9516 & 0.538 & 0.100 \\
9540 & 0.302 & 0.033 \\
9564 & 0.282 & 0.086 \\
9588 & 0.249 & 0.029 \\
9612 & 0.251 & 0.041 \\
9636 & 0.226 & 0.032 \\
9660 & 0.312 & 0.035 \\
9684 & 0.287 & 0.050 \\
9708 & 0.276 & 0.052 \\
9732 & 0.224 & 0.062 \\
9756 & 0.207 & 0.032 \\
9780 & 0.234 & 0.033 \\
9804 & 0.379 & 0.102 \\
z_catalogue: 0.095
